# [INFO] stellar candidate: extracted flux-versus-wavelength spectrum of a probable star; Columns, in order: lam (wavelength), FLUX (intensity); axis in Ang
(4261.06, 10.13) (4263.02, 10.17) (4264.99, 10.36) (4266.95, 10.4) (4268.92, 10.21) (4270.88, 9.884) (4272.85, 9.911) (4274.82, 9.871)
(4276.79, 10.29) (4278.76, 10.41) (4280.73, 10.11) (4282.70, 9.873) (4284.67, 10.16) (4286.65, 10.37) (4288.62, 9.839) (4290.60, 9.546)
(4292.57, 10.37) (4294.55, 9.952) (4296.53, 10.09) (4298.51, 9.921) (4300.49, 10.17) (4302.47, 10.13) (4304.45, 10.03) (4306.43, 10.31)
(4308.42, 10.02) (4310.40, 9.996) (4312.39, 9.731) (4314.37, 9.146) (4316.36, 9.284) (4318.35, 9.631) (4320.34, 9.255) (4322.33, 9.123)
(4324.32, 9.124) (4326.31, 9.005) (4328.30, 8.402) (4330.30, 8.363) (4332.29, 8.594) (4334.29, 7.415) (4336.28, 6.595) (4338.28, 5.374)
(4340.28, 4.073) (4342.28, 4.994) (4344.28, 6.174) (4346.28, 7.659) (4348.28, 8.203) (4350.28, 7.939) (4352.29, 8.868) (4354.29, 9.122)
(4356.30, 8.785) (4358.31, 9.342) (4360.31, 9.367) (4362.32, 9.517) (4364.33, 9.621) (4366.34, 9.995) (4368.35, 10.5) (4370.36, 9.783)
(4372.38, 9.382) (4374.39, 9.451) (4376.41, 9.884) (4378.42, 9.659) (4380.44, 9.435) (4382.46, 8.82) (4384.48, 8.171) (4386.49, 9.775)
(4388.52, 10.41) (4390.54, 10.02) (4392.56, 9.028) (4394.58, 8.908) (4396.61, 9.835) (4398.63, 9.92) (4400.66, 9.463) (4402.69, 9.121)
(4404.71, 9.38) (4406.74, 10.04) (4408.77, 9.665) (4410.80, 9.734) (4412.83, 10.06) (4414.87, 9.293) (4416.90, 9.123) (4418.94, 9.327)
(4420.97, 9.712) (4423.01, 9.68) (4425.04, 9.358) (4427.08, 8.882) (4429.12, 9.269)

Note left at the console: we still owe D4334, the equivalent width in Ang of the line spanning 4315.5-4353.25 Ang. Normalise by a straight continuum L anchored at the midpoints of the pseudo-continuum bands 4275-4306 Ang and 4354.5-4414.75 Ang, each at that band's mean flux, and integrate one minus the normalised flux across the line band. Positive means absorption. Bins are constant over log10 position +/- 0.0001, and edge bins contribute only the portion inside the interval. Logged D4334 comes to 7.88 Ang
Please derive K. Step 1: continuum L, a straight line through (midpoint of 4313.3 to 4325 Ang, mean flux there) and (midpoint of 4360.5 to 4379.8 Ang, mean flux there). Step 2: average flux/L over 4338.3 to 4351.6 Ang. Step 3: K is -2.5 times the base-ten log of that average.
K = 0.42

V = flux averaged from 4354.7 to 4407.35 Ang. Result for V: 9.51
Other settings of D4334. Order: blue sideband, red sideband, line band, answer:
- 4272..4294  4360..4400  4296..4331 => 1.32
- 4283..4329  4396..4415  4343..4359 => 2.50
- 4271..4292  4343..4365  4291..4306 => -0.61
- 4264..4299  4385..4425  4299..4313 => -0.10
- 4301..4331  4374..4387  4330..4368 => 5.82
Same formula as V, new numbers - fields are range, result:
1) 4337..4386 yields 8.51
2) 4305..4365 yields 8.44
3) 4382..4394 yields 9.38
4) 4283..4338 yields 9.38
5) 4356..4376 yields 9.61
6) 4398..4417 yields 9.59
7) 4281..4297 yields 10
